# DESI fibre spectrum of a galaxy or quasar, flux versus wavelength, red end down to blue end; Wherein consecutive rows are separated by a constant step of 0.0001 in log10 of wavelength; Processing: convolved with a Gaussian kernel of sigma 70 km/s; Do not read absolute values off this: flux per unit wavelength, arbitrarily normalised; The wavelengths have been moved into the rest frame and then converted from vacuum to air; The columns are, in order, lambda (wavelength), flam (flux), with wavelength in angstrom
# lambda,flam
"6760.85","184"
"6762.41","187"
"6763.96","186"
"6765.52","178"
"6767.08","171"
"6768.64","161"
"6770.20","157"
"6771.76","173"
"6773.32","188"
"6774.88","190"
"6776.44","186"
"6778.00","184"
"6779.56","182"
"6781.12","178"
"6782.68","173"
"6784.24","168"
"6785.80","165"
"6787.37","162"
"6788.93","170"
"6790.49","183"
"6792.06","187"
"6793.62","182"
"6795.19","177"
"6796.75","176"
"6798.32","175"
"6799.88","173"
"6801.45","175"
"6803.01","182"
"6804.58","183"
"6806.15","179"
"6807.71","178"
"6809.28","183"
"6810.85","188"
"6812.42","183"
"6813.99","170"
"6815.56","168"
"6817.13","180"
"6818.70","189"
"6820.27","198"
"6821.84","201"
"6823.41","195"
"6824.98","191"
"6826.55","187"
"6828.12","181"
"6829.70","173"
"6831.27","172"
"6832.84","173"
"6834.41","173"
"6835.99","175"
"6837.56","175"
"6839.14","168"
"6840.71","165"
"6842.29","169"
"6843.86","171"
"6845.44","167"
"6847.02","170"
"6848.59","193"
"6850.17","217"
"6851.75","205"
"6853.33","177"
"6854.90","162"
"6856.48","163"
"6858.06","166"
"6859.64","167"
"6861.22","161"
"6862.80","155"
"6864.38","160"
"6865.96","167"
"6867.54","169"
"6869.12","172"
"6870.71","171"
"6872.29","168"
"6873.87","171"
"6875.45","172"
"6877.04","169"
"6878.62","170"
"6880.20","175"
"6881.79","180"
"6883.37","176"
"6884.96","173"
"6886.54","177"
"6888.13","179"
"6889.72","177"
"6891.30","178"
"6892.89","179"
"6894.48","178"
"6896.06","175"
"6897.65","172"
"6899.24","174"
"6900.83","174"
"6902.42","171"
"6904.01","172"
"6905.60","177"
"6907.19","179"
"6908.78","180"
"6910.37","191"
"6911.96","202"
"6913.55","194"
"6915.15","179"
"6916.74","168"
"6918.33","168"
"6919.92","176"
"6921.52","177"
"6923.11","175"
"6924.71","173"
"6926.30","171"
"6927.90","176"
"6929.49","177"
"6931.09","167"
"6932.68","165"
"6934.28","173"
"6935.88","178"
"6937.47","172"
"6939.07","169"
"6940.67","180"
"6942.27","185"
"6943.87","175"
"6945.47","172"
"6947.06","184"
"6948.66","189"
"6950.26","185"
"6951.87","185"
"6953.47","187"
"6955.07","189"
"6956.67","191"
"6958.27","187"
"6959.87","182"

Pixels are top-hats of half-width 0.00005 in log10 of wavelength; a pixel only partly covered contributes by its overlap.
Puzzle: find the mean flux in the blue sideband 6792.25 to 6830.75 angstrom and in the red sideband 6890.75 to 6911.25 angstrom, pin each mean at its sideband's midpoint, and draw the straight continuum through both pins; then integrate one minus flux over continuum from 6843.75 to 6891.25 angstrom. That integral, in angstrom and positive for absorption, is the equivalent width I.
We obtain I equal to 1.4 angstrom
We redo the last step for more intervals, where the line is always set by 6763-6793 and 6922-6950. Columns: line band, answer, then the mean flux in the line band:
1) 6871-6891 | 0.21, 174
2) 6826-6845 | 0.29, 173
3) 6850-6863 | 0.16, 174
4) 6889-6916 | -0.59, 180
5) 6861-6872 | 0.65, 165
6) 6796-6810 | -0.18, 178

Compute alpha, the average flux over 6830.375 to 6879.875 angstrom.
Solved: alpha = 172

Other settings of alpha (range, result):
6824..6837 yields 178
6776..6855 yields 179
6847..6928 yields 175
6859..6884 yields 169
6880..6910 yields 176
